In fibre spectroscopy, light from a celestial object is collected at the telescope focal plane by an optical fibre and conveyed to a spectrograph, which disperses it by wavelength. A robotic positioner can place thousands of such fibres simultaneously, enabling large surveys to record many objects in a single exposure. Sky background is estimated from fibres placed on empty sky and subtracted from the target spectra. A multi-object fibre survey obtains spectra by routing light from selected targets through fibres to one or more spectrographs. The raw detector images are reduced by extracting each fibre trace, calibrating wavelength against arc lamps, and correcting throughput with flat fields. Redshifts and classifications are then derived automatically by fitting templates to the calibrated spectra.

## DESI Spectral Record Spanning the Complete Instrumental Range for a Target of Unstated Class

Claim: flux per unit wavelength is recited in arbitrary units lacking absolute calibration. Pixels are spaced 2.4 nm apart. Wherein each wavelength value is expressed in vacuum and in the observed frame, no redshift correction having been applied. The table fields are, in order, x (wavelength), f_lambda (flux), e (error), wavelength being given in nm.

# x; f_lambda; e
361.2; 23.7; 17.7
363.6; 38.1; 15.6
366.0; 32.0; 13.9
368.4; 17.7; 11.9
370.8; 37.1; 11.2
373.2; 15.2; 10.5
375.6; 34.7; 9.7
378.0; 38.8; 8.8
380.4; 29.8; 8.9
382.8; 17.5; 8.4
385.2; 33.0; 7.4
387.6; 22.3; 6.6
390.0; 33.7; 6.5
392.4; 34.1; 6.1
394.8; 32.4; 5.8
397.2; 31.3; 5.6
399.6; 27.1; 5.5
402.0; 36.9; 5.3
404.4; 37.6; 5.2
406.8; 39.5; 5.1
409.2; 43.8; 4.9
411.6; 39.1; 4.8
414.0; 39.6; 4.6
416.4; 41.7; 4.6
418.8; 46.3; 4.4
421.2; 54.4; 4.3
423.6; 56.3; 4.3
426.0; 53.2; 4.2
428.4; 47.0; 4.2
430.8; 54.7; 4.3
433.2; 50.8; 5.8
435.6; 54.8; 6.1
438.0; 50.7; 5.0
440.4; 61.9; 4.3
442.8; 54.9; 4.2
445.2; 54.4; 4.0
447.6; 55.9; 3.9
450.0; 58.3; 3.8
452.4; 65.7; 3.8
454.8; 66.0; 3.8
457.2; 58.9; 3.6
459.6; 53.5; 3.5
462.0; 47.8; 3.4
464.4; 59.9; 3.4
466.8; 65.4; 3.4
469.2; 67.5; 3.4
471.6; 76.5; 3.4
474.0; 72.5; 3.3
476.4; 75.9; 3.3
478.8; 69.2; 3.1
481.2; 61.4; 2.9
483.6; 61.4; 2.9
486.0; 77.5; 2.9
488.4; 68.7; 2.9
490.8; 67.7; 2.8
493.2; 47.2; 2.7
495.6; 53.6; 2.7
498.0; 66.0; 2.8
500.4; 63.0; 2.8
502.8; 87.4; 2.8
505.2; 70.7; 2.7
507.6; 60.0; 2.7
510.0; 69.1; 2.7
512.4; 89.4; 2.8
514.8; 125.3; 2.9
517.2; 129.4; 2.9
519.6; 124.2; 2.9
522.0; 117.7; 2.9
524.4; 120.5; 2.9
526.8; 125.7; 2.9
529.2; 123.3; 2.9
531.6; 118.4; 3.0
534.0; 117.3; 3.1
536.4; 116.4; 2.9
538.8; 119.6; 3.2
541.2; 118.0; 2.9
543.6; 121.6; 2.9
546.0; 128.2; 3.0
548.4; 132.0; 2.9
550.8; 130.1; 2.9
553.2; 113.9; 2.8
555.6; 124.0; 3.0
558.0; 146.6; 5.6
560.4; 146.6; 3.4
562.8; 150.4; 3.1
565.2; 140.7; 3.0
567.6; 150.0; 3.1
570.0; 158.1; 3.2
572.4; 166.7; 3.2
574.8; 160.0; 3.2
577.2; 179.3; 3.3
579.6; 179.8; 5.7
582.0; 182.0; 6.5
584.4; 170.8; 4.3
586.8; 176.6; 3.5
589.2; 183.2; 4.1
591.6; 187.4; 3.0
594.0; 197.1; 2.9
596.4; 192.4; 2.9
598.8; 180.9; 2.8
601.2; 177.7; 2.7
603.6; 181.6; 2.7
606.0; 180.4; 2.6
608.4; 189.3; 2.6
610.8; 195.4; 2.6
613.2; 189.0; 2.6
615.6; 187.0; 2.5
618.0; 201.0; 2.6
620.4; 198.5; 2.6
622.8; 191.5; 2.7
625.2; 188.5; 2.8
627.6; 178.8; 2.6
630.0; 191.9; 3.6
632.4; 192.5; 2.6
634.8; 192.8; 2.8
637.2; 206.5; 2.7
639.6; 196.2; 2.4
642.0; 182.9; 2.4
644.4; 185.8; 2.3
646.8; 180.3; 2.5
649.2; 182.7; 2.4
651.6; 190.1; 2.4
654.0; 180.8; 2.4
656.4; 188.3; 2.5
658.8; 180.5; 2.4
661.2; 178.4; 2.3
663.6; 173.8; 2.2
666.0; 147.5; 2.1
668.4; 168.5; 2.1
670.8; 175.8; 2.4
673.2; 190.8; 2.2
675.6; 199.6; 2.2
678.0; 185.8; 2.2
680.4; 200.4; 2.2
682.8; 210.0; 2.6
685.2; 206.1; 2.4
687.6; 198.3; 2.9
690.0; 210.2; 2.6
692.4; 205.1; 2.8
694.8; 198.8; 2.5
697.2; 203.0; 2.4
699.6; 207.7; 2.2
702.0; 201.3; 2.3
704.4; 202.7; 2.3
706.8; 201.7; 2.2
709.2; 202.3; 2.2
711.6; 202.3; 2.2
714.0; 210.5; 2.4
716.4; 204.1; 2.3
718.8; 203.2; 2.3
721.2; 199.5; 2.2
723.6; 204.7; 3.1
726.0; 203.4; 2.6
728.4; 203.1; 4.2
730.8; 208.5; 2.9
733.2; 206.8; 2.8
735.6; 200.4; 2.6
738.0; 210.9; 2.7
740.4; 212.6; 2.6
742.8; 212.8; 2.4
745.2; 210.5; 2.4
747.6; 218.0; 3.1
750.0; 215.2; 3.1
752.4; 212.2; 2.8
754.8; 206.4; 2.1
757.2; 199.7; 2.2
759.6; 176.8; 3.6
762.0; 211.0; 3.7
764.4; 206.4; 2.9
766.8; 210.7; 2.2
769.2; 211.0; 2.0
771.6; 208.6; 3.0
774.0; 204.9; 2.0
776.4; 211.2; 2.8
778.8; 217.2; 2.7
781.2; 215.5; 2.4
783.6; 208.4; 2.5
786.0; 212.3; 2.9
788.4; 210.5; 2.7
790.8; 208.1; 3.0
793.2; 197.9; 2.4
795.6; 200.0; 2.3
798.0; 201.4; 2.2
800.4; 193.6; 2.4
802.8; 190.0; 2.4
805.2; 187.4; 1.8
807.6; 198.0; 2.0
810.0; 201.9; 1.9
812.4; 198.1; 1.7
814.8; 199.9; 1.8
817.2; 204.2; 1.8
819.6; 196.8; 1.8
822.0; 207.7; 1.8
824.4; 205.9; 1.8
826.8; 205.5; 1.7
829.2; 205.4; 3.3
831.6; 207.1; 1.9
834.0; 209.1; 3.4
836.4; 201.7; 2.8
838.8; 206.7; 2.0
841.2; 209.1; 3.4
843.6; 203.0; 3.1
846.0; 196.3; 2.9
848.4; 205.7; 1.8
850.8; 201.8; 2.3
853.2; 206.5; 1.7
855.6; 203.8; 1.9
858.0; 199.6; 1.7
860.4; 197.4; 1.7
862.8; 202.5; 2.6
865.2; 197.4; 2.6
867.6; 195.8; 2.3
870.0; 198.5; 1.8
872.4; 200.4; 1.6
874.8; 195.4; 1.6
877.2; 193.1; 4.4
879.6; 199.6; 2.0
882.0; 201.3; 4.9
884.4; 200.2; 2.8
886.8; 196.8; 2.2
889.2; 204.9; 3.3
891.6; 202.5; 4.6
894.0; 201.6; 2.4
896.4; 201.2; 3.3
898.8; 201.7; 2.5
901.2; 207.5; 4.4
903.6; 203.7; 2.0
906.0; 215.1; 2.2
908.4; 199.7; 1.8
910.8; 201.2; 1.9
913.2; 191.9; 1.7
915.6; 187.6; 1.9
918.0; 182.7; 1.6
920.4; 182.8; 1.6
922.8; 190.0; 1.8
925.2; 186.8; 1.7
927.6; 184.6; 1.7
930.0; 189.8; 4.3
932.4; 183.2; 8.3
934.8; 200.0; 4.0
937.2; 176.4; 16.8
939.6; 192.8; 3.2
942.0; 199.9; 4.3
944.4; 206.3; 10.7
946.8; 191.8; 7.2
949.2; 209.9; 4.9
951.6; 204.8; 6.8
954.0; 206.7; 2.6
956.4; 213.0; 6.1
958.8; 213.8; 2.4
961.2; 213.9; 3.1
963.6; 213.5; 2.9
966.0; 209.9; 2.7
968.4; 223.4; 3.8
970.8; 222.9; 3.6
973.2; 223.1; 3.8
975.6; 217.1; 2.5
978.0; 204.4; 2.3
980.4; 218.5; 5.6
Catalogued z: 0.287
